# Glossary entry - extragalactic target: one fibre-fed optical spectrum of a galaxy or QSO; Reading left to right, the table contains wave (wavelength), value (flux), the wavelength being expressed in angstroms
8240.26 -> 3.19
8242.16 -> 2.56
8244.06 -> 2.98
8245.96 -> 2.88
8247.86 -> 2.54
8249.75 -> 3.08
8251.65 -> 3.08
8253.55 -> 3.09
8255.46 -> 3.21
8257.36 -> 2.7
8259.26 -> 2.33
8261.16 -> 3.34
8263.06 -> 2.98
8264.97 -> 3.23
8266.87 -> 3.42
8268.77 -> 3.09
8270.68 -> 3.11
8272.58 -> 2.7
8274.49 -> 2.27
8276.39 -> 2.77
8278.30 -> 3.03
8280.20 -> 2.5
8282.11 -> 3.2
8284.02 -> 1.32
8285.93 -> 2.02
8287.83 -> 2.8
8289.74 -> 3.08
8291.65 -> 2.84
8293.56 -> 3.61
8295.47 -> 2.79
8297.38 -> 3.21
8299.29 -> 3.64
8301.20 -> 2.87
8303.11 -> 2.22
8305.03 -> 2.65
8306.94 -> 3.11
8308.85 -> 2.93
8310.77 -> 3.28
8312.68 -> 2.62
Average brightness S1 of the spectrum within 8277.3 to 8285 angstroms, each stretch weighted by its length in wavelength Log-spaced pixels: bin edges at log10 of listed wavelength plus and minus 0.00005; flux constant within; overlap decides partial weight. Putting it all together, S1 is 2.51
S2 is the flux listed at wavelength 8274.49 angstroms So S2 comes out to 2.27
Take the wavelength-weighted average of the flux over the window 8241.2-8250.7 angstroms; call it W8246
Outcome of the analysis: 2.81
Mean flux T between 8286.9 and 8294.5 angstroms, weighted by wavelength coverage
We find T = 3.08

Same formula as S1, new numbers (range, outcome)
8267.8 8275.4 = 2.8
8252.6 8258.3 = 3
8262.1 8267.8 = 3.21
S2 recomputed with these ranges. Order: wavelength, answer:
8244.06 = 2.98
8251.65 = 3.08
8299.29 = 3.64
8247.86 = 2.54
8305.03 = 2.65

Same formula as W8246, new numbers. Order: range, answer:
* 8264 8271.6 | 3.21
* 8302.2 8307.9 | 2.66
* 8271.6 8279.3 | 2.7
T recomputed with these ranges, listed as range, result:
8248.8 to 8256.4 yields 3.11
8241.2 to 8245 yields 2.77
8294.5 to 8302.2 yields 3.12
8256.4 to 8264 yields 2.84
